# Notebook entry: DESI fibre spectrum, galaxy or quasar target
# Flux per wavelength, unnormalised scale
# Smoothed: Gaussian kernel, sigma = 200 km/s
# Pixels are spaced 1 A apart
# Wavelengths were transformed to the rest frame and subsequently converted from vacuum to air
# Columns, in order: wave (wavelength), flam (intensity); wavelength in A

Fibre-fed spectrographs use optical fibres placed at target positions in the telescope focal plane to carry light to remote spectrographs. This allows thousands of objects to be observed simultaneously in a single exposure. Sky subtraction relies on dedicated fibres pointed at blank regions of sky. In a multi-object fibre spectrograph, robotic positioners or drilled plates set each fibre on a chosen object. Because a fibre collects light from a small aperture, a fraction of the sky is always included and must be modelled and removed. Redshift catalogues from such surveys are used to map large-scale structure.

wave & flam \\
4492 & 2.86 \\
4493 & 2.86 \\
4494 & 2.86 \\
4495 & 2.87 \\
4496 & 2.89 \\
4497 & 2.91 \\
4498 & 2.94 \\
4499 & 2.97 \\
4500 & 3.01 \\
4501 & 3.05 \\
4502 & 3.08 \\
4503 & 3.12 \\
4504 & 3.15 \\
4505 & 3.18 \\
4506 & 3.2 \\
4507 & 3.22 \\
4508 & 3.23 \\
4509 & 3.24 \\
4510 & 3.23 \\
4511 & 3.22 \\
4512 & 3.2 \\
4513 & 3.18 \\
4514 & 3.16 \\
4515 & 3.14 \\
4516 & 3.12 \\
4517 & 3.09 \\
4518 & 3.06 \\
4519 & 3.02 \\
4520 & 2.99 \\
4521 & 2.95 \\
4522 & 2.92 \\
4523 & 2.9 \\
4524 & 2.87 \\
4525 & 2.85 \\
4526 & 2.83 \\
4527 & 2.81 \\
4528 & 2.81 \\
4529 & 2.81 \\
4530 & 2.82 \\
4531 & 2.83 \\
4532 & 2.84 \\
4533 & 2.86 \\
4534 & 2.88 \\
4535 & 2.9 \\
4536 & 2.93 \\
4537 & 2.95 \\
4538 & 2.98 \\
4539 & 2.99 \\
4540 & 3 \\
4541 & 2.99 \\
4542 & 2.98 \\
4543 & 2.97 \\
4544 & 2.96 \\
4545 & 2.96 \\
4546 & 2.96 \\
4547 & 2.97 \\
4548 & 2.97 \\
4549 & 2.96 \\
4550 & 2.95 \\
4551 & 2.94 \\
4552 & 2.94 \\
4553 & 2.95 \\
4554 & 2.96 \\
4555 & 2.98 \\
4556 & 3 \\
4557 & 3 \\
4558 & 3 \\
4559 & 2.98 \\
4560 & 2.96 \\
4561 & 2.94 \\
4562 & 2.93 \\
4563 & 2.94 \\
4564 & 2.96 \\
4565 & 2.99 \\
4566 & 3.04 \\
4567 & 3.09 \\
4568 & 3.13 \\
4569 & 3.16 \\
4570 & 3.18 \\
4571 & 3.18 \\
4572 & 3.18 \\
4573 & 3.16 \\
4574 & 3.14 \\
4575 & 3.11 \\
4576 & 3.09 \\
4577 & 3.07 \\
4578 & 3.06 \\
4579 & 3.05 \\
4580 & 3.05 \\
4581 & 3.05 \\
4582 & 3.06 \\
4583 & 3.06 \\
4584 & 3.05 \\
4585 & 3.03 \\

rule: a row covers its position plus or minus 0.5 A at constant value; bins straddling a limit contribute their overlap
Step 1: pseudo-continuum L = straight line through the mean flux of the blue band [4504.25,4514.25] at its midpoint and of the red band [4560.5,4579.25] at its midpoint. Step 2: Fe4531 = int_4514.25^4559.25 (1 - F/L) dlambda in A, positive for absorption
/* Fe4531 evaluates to 2.84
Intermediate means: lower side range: 3.21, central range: 2.95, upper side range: 3.07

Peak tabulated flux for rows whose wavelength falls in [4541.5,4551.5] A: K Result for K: 2.98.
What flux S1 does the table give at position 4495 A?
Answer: 2.87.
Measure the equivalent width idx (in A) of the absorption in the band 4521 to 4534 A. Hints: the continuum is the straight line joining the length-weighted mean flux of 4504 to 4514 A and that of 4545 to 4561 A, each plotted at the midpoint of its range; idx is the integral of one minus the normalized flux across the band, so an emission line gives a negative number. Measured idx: 1.1 A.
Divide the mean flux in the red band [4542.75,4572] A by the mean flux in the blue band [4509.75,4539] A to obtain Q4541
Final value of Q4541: 1.01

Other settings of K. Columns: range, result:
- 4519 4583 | 3.18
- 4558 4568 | 3.13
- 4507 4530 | 3.24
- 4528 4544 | 3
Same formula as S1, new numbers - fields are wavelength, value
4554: 2.96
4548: 2.97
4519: 3.02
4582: 3.06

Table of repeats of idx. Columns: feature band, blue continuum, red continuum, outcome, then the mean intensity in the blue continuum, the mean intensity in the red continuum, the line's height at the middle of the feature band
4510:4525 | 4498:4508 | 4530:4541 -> -0.2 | 3.11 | 2.92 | 3.02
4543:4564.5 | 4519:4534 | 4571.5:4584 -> 0.2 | 2.87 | 3.09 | 2.99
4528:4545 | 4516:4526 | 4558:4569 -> 0.4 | 2.96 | 3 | 2.98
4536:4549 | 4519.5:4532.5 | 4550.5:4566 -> -0.2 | 2.86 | 2.97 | 2.92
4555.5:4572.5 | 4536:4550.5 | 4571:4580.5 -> 0.1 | 2.97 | 3.11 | 3.06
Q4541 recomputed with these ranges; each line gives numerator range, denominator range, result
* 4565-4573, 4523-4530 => 1.10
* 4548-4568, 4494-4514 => 0.96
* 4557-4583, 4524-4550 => 1.05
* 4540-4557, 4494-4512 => 0.96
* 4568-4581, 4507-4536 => 1.04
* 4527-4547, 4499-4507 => 0.94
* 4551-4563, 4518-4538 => 1.03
